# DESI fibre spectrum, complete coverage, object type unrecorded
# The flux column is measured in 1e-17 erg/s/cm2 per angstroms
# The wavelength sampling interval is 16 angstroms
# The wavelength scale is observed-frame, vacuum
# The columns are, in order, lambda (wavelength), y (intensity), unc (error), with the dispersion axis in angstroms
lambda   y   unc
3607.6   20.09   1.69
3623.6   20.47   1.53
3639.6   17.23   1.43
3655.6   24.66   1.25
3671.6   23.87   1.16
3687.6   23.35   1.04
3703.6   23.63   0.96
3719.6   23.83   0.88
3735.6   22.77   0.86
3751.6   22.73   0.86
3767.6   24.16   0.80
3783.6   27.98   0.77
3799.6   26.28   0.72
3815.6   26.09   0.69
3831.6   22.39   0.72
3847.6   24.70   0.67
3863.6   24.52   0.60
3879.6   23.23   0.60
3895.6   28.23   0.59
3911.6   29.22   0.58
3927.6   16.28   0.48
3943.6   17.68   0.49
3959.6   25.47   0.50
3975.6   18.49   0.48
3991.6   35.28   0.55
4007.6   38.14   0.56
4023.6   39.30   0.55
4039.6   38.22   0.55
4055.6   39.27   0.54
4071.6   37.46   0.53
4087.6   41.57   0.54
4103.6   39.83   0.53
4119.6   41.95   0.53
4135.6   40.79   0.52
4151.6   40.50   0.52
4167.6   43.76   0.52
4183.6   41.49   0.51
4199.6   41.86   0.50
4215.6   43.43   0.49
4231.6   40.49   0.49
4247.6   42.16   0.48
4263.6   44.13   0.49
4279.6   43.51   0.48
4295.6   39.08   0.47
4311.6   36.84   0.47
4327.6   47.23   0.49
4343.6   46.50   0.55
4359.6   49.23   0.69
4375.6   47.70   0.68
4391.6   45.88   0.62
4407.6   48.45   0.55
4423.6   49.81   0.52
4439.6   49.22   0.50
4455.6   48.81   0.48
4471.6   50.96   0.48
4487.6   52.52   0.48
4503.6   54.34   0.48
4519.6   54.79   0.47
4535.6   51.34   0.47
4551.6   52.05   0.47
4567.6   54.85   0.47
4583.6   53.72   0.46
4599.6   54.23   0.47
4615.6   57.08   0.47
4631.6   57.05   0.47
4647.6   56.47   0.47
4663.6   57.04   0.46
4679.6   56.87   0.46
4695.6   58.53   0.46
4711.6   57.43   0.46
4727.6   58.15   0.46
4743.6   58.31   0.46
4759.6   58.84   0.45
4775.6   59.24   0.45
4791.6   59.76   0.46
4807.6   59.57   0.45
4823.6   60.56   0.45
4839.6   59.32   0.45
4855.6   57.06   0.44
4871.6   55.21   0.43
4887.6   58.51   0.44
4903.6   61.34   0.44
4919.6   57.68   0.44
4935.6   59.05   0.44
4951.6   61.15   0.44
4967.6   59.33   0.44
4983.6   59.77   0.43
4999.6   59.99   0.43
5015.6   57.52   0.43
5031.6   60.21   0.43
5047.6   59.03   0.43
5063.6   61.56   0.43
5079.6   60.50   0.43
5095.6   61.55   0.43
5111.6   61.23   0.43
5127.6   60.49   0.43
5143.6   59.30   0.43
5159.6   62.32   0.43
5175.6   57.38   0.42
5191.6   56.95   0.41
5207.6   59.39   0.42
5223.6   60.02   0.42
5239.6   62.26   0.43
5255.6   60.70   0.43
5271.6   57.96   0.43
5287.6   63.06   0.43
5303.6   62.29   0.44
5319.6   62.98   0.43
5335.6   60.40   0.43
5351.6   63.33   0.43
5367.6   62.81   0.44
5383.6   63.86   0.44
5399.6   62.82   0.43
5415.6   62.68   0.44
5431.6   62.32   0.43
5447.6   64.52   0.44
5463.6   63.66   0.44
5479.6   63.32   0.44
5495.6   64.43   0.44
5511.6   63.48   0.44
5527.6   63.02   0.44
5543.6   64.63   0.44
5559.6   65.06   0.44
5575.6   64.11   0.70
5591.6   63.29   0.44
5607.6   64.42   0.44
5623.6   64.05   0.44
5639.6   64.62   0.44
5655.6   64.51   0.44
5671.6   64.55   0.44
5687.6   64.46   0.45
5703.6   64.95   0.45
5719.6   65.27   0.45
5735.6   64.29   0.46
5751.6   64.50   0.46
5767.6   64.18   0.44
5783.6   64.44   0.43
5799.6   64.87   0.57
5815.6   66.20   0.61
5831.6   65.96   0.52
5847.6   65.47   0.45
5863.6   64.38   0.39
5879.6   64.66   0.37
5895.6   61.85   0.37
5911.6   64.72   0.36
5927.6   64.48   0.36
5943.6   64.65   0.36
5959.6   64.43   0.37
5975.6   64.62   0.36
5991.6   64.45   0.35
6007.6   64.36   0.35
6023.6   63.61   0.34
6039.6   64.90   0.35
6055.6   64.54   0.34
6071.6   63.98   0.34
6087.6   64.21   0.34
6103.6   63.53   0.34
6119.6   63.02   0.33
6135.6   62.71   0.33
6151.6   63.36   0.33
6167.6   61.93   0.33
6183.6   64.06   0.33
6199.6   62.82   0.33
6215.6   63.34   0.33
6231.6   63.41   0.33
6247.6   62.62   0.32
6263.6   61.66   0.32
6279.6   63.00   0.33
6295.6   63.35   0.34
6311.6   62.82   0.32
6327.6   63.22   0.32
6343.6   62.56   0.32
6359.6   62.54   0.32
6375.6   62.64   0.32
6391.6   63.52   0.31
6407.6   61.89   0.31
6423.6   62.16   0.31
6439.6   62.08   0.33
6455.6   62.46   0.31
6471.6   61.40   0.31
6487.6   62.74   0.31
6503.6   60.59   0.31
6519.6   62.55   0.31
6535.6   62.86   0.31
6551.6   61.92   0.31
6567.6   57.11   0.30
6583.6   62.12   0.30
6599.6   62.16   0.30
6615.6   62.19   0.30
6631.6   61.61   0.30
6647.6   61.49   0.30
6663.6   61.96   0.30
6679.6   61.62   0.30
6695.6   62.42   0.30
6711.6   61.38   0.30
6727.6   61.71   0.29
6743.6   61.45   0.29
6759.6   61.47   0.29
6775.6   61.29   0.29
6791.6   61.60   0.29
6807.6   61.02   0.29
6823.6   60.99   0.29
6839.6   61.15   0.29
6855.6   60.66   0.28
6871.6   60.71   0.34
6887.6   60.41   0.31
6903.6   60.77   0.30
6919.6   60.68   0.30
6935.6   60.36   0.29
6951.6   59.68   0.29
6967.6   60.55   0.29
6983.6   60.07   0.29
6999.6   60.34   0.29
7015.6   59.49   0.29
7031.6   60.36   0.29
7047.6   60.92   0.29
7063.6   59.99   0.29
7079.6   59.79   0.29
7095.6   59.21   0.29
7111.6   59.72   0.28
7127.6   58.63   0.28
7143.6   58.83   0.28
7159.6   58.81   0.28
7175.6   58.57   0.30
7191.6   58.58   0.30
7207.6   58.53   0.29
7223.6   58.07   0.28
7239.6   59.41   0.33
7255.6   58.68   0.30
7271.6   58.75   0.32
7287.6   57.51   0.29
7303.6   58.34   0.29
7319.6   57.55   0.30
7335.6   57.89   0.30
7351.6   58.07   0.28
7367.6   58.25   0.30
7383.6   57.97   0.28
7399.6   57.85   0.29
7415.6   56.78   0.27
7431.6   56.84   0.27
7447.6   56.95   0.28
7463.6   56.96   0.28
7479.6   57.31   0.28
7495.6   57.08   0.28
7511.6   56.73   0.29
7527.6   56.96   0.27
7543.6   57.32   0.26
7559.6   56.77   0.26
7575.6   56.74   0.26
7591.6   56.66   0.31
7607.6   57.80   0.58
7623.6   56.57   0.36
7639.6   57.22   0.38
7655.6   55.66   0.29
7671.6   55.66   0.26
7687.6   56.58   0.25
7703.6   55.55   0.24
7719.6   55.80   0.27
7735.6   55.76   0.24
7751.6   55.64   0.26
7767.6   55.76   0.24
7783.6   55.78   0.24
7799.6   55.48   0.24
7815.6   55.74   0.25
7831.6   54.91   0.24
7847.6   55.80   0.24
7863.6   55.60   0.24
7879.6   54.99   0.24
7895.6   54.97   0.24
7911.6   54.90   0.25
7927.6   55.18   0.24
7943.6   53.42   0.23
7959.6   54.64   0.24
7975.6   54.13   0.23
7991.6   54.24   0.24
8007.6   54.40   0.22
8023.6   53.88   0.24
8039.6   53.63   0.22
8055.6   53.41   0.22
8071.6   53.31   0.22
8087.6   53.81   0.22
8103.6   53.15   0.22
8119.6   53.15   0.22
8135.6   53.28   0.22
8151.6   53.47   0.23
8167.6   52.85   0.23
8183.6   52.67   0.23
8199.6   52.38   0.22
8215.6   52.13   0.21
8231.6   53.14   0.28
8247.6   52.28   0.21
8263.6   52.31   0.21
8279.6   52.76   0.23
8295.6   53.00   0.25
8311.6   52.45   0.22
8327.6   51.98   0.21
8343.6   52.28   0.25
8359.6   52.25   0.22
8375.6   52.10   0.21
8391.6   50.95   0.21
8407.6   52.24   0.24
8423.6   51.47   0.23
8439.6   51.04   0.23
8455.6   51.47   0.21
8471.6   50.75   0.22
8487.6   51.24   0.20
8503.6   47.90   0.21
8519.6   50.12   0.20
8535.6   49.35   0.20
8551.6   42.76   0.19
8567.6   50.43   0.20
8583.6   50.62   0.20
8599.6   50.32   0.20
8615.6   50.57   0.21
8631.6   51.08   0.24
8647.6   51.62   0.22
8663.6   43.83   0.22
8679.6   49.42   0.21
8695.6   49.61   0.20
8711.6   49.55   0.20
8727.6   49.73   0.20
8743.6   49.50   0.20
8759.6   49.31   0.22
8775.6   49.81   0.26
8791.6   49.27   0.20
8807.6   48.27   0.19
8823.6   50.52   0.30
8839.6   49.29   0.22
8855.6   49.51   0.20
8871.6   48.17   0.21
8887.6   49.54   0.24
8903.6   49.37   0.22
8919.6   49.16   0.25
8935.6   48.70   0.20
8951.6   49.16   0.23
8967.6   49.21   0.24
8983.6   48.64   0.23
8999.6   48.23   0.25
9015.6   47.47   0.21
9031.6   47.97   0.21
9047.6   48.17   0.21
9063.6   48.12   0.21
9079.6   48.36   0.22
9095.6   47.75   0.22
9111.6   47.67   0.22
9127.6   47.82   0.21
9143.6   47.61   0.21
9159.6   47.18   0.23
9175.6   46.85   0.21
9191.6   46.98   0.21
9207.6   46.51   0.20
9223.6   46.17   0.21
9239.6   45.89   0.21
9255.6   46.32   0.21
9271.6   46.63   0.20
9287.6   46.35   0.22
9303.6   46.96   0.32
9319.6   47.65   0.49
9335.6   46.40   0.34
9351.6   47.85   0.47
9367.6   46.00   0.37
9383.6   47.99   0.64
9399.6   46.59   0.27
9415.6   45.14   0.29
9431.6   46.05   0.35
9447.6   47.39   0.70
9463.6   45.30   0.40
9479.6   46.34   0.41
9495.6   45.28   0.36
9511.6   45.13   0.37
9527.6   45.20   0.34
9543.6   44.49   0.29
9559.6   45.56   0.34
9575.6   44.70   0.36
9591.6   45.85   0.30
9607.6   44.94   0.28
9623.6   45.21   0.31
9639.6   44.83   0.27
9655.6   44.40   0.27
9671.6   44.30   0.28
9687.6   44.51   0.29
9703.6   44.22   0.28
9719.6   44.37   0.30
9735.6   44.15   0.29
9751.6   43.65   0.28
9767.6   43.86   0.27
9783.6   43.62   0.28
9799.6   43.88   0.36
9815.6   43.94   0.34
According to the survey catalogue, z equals 0.00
